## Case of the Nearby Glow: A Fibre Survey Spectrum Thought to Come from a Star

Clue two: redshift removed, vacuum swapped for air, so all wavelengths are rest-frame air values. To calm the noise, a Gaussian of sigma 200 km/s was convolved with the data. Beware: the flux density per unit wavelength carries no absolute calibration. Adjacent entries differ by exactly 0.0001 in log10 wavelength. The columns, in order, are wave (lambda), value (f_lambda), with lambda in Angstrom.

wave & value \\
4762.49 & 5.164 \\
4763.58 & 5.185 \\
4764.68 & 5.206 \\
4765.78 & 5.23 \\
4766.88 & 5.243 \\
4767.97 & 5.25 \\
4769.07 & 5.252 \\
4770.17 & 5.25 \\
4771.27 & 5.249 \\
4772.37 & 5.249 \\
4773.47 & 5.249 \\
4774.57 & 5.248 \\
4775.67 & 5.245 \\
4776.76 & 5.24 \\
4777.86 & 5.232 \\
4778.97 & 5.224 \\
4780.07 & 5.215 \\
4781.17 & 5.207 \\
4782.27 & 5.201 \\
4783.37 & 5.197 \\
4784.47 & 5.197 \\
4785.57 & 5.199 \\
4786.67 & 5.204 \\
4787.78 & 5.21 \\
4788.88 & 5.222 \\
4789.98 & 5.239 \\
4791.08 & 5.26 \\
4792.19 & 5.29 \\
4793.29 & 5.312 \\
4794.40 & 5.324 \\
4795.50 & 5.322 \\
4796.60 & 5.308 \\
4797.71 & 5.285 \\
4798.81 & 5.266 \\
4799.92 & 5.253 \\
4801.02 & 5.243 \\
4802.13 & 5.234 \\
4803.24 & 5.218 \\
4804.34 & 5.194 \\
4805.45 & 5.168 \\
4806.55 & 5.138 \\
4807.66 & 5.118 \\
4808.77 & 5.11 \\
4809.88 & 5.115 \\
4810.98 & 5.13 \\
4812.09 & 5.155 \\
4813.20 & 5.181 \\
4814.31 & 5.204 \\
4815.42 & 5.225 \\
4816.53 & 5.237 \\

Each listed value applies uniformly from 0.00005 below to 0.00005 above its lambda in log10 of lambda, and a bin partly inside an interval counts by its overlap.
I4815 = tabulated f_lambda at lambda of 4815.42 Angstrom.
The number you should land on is 5.225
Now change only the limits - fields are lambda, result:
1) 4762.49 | 5.164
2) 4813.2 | 5.181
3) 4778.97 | 5.224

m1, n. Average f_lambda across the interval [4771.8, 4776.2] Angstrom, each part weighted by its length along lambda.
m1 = 5.24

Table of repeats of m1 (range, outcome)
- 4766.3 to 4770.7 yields 5.25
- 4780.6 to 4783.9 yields 5.21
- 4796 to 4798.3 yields 5.31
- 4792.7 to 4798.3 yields 5.31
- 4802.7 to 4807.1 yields 5.19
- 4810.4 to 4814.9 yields 5.17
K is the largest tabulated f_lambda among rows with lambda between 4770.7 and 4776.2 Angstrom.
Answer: 5.249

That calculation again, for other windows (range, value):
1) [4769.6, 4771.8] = 5.25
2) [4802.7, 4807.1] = 5.218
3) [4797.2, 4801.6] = 5.285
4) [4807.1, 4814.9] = 5.204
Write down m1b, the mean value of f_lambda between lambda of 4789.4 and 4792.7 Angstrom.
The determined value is 5.26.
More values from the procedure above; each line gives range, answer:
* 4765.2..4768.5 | 5.24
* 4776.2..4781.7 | 5.23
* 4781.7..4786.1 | 5.21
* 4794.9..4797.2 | 5.32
